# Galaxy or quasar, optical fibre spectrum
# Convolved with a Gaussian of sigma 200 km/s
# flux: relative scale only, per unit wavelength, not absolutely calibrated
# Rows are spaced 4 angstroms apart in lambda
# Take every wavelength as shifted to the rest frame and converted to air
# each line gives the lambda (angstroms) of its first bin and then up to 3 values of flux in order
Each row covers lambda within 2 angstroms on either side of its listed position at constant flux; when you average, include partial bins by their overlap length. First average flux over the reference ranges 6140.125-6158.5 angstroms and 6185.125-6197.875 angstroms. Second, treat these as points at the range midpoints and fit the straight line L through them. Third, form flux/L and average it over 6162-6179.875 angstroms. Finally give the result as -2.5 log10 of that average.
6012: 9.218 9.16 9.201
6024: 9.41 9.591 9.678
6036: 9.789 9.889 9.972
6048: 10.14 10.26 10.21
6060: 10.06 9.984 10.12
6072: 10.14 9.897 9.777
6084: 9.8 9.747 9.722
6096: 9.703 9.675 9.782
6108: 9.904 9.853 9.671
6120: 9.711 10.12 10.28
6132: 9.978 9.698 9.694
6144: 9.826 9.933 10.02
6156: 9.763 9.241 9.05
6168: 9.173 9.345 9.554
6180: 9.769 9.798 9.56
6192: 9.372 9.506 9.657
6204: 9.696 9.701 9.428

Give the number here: 0.04 mag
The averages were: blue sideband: 9.85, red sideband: 9.5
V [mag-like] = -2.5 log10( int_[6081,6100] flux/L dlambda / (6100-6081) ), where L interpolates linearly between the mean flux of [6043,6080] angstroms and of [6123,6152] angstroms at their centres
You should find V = 0.03 mag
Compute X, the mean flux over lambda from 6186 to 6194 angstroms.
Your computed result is 9.47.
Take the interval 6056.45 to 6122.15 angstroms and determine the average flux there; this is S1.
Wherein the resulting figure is 9.86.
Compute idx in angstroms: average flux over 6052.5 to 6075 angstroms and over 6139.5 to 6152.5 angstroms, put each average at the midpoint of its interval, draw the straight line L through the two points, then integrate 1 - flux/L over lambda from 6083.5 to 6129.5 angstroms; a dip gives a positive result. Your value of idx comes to 0.72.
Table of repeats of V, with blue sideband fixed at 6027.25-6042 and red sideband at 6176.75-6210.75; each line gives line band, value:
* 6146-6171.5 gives 0.02 mag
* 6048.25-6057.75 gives -0.05 mag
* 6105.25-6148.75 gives -0.02 mag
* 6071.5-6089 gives -0.02 mag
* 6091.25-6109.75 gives -0.01 mag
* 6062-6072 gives -0.04 mag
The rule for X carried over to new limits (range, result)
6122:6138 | 10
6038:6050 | 10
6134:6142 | 9.7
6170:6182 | 9.56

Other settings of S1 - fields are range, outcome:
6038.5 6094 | 9.98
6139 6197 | 9.57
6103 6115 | 9.84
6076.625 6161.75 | 9.81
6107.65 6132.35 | 9.93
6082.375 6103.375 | 9.73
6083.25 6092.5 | 9.76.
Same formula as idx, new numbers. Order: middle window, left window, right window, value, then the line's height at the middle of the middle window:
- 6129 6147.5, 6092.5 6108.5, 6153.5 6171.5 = -0.7 angstroms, 9.49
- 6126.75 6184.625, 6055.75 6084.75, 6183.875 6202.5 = 0.2 angstroms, 9.69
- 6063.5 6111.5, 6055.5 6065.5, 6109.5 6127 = 0.6 angstroms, 9.98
